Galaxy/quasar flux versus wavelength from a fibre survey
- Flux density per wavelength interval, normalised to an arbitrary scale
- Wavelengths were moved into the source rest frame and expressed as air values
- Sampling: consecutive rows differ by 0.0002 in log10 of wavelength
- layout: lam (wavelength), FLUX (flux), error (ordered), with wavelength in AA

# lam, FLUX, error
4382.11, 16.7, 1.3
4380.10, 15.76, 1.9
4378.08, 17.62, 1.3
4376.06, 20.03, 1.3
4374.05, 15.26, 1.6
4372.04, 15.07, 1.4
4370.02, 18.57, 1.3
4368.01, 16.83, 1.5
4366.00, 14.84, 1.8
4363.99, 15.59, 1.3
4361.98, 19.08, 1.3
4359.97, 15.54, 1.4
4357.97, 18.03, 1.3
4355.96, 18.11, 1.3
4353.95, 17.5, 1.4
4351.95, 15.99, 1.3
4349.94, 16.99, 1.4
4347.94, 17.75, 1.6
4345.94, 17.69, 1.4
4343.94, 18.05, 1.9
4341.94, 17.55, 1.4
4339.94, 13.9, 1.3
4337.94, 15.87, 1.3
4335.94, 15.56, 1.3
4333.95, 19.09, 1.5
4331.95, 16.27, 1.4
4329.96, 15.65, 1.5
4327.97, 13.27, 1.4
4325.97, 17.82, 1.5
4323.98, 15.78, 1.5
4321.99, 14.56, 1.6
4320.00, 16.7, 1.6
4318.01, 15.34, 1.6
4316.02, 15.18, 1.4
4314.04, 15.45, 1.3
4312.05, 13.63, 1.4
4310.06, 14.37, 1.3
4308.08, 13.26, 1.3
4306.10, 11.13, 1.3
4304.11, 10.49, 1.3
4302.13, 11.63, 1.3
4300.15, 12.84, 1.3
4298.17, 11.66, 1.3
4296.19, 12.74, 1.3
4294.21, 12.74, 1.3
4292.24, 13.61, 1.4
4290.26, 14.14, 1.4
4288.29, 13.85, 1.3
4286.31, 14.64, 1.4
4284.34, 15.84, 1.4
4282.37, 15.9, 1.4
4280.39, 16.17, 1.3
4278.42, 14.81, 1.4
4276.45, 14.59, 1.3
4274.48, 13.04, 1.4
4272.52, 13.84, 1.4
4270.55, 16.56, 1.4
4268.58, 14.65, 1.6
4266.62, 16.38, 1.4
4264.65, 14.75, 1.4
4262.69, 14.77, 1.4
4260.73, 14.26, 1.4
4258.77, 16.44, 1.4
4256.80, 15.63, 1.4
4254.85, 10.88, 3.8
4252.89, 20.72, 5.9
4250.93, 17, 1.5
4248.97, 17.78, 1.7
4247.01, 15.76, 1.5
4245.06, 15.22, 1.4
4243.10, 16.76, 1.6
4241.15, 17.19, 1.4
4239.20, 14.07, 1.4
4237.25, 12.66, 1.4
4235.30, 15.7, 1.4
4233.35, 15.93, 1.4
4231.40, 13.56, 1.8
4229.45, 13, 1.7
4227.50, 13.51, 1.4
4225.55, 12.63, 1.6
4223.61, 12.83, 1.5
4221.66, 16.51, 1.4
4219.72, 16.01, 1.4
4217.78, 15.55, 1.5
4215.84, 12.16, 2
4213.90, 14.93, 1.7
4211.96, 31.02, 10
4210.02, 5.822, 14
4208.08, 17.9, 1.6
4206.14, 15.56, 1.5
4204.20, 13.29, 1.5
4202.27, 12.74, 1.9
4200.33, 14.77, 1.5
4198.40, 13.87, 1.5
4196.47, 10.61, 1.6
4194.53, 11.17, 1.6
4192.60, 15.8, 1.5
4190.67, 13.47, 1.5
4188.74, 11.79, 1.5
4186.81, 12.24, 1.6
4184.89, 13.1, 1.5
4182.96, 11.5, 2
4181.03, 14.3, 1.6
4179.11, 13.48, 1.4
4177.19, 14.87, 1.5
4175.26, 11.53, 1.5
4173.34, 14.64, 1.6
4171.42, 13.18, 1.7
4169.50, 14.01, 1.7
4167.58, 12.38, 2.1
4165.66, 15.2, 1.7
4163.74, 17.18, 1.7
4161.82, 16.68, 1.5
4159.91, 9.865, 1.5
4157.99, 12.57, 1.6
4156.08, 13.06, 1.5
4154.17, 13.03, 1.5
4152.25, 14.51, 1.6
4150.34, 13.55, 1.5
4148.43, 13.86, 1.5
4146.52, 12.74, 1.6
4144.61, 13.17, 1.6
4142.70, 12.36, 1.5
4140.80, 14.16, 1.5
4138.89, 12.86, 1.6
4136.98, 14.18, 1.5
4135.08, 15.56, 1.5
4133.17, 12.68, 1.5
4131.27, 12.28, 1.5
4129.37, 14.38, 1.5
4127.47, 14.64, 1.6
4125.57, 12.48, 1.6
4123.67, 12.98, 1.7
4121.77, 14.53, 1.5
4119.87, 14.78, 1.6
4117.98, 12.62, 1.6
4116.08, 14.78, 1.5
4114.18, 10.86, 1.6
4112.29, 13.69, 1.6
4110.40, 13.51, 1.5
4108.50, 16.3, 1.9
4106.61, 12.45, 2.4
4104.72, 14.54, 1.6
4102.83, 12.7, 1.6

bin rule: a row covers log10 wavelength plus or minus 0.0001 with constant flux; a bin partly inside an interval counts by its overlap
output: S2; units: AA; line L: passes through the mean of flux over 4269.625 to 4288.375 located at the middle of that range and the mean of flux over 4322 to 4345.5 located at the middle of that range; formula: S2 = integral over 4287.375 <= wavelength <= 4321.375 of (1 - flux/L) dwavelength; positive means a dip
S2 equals 4.6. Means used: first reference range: 15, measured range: 13.5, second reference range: 16.2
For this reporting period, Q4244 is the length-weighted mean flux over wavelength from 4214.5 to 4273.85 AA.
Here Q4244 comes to 15.1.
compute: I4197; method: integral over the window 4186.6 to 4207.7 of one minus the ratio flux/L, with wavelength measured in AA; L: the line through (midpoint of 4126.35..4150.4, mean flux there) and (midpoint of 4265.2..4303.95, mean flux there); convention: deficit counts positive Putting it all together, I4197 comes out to 0.6 AA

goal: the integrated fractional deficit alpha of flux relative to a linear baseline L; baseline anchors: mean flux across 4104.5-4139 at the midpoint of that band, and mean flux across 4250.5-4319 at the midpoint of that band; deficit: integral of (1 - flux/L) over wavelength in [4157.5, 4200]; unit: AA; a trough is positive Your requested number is 1.68 AA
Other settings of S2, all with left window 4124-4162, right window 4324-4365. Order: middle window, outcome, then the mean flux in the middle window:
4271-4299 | 2.8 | 14.2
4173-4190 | 1.2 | 13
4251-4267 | -0.2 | 15.5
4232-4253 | -1.4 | 16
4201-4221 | -1.4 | 15.5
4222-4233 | 1.0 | 13.5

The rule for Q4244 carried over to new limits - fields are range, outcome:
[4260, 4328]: 14.3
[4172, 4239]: 14.1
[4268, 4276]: 14.5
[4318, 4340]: 15.9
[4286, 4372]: 15.3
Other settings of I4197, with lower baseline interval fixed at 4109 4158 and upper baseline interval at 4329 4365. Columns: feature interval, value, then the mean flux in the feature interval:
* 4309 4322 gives 1.07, 15.1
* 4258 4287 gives 1.12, 15.1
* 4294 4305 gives 2.84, 12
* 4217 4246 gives 0.63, 14.7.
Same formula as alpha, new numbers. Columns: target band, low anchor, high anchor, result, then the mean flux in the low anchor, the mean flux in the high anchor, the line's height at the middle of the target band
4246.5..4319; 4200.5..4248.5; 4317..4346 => 5.30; 15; 16.2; 15.6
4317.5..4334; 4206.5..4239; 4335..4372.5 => 0.50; 15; 16.8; 16.4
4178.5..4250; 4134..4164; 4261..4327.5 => -2.60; 13.6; 14.3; 13.9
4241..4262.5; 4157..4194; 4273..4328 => -3.34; 13.5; 14.1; 13.9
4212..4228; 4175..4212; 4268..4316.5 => -1.91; 13.6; 13.8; 13.6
